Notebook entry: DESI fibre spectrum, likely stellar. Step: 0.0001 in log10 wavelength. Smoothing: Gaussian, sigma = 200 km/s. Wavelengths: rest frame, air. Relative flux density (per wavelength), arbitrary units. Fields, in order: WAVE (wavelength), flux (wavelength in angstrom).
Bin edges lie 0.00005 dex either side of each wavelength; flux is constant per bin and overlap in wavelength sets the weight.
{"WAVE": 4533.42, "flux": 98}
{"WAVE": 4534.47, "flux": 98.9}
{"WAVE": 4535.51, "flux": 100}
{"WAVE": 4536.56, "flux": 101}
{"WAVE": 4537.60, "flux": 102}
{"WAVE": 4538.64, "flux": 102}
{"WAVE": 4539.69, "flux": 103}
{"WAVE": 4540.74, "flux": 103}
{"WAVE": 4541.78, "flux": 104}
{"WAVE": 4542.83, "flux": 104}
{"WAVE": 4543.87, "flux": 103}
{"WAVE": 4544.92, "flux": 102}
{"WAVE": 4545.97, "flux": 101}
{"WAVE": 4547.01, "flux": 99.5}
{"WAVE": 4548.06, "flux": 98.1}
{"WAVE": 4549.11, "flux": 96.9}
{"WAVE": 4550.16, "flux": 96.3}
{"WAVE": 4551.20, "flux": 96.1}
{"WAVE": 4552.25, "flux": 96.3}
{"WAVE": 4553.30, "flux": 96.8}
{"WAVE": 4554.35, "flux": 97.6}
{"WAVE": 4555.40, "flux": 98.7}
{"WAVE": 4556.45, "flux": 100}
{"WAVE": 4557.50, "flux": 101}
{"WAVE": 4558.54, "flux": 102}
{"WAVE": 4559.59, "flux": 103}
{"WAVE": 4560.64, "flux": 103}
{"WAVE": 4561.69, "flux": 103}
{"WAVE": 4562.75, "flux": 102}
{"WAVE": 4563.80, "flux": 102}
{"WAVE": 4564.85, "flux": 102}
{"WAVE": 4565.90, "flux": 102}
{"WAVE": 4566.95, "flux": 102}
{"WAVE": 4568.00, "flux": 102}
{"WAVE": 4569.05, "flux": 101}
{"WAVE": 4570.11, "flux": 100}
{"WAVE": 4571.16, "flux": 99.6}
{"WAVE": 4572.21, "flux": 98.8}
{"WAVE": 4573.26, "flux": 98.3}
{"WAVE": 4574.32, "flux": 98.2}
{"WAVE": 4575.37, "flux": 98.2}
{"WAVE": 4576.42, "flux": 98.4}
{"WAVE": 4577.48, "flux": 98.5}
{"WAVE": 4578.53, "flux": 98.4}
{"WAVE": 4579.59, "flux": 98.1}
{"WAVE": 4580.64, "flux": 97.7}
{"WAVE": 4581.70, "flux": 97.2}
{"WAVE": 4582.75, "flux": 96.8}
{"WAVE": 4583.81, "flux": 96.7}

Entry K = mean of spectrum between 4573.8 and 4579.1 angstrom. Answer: 98.3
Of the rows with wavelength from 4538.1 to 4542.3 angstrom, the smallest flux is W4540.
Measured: 102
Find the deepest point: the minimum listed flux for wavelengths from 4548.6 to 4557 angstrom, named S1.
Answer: 96.1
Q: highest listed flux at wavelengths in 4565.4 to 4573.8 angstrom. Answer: 102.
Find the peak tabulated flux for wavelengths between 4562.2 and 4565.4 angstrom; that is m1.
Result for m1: 102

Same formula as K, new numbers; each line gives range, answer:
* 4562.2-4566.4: 102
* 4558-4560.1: 103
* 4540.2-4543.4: 104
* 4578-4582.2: 97.8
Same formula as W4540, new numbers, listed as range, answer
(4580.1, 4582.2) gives 97.2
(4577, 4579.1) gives 98.4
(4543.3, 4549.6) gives 96.9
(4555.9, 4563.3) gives 100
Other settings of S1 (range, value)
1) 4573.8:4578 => 98.2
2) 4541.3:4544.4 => 103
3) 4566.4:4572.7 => 98.8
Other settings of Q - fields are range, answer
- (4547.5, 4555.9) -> 98.7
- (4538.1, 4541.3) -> 103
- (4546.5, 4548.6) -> 99.5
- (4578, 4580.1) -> 98.4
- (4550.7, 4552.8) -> 96.3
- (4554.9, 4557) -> 100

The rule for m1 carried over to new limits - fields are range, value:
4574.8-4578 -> 98.5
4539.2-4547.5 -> 104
